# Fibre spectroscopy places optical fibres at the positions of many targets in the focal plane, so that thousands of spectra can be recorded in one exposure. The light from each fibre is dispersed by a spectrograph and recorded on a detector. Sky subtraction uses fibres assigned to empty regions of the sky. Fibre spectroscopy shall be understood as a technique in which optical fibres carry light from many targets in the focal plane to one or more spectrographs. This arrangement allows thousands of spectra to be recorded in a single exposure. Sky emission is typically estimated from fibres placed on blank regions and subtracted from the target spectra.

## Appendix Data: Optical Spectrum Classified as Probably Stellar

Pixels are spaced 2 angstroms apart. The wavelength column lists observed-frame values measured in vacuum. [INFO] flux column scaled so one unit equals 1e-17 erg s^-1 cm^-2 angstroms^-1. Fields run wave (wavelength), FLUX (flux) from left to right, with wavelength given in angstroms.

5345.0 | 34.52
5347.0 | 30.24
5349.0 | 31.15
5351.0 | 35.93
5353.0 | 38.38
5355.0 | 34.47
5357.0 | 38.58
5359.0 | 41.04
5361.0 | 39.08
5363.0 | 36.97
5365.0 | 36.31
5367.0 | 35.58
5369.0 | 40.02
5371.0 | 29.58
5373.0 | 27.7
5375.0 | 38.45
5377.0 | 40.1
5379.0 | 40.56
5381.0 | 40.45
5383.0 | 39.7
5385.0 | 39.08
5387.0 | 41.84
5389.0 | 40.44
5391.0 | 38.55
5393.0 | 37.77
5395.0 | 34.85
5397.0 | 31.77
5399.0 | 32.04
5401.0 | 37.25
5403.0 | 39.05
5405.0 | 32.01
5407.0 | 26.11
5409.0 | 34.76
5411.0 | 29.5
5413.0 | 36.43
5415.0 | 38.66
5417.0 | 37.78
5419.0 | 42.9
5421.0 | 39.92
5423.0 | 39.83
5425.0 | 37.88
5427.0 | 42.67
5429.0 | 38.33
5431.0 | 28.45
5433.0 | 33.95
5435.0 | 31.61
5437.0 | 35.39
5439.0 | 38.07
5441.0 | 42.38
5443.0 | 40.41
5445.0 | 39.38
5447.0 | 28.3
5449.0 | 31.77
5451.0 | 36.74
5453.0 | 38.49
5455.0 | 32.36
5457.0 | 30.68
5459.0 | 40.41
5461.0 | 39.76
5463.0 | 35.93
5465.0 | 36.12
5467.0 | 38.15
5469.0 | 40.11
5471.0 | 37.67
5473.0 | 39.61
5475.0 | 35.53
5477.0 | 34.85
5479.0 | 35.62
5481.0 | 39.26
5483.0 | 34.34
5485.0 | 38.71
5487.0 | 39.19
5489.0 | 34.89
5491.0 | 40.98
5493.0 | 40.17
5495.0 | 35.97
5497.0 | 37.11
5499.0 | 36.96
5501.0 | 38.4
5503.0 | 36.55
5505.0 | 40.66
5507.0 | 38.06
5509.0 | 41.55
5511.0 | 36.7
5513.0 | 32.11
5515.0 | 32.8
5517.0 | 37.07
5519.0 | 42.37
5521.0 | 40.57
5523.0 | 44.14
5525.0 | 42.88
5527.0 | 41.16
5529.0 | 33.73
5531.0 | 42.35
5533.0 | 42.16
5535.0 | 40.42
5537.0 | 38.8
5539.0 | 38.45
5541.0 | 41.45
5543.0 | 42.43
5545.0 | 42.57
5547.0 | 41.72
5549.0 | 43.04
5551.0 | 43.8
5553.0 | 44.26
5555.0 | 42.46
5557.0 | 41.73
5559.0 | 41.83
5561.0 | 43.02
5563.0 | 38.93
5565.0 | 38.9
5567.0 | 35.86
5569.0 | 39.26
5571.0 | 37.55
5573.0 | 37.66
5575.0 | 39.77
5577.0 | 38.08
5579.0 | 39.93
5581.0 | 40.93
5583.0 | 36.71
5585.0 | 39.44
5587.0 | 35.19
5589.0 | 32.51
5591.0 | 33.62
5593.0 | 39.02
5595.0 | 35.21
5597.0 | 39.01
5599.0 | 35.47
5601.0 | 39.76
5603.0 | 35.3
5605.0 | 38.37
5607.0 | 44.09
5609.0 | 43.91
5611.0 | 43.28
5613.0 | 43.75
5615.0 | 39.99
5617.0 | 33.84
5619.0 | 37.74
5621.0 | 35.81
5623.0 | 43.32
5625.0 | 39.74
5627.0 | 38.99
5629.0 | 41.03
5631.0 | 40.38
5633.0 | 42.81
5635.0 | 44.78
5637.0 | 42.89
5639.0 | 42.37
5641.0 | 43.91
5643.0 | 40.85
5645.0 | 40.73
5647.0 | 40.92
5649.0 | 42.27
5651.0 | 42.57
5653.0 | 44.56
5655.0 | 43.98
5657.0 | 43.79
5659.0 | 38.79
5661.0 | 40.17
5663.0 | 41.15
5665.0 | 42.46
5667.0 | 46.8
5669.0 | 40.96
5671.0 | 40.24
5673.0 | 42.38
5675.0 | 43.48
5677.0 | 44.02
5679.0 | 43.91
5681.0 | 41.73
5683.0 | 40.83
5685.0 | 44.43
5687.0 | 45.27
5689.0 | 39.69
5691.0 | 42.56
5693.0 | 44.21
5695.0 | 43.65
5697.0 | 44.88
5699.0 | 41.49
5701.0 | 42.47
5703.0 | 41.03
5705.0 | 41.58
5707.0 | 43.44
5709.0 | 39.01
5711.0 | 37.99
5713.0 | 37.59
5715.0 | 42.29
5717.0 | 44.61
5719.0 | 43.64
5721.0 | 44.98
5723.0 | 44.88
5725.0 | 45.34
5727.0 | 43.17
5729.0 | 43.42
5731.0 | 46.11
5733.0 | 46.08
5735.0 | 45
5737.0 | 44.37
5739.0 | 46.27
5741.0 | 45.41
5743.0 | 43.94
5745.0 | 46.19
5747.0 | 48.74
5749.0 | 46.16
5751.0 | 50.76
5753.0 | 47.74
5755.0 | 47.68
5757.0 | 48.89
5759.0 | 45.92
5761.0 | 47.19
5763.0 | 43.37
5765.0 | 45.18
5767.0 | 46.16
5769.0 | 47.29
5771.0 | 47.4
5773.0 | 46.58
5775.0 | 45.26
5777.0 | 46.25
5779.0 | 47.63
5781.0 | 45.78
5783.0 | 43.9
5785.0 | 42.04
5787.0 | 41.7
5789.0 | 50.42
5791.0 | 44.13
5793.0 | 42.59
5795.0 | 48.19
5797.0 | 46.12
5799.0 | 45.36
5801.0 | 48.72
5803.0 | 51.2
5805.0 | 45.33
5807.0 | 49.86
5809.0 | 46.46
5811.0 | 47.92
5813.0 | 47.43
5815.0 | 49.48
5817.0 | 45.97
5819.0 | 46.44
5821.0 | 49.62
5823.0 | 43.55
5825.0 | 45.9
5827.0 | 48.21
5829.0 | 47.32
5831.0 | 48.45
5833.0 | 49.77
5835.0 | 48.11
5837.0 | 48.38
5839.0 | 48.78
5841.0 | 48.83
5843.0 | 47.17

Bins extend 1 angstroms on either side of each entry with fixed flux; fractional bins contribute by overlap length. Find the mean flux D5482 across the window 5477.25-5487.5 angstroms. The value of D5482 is 37.1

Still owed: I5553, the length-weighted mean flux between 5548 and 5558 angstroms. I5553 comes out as 43.1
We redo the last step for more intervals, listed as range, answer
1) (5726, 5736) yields 44.8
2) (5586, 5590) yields 33.8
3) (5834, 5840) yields 48.4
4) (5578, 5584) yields 39.2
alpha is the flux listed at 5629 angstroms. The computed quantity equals 41.03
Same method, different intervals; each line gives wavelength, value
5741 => 45.41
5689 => 39.69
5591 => 33.62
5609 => 43.91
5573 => 37.66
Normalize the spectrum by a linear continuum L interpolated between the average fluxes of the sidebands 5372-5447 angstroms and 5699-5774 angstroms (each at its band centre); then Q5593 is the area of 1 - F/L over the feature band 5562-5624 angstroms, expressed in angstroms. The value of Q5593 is 4.2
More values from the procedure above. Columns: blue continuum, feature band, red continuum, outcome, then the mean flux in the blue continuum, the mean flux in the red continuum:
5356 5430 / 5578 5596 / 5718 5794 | 2.1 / 37.1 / 45.7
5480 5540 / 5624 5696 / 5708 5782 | 0.9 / 38.6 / 45.3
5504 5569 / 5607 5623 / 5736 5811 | 0.8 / 40.2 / 46.4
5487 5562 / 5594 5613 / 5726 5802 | 1.0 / 39.9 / 46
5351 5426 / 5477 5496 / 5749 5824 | 0.8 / 36.9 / 46.6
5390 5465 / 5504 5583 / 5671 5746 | -2.0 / 36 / 43.2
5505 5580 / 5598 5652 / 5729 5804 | 2.0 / 40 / 46.2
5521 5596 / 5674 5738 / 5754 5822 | 1.6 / 39.8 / 46.6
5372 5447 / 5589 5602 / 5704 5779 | 1.5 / 36.8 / 45.1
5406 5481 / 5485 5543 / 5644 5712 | -1.1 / 36.4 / 42.3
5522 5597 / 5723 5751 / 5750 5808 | -0.2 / 39.7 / 46.5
